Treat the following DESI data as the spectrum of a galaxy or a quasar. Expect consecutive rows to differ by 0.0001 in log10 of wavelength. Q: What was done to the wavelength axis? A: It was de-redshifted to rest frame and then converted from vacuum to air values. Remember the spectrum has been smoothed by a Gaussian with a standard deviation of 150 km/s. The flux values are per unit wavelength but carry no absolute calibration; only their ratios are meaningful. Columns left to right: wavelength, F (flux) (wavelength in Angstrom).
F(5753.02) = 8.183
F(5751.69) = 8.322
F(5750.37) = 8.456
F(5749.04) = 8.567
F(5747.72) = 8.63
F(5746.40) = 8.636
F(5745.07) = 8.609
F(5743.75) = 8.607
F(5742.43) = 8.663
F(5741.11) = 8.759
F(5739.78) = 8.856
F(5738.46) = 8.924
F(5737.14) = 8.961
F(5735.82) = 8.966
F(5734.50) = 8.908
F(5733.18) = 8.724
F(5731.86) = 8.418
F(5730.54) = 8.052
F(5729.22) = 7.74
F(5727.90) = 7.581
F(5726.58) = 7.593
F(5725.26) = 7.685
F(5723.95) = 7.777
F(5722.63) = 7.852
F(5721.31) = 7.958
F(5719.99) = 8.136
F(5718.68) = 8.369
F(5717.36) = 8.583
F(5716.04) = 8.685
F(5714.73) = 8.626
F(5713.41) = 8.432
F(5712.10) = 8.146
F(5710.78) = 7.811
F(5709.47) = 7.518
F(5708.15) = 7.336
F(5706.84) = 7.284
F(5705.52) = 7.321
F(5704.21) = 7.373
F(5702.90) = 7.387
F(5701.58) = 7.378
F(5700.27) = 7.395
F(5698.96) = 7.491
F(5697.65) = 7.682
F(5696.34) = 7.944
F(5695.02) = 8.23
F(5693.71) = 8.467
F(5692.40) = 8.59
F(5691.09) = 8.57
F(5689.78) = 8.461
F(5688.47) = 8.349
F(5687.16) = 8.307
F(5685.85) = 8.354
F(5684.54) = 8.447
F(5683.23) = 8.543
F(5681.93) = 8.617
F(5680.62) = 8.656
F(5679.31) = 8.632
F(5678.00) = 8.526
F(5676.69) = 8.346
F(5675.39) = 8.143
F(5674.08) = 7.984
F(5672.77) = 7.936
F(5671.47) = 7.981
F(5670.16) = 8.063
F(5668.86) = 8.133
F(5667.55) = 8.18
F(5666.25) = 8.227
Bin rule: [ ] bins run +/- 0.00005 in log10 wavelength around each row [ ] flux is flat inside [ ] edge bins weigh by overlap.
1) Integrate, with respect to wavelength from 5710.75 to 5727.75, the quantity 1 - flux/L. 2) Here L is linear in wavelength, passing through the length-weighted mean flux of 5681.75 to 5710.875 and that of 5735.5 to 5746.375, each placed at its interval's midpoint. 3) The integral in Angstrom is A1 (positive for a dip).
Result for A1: 0.50 Angstrom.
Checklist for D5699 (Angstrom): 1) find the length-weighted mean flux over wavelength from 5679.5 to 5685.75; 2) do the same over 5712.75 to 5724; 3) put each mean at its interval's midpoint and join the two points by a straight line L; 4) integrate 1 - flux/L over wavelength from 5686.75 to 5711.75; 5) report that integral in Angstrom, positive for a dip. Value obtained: 1.8 Angstrom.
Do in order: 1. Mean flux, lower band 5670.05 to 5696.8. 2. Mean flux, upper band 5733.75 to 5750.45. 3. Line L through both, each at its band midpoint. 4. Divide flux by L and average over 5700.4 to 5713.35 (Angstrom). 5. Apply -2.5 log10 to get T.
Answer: 0.13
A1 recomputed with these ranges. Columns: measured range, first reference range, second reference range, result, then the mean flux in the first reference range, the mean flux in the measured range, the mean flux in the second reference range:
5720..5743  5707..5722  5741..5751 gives 0.2 Angstrom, 8.12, 8.31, 8.61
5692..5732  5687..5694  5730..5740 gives 3.3 Angstrom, 8.47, 7.89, 8.73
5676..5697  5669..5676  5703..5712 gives -1.7 Angstrom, 8.03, 8.44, 7.48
